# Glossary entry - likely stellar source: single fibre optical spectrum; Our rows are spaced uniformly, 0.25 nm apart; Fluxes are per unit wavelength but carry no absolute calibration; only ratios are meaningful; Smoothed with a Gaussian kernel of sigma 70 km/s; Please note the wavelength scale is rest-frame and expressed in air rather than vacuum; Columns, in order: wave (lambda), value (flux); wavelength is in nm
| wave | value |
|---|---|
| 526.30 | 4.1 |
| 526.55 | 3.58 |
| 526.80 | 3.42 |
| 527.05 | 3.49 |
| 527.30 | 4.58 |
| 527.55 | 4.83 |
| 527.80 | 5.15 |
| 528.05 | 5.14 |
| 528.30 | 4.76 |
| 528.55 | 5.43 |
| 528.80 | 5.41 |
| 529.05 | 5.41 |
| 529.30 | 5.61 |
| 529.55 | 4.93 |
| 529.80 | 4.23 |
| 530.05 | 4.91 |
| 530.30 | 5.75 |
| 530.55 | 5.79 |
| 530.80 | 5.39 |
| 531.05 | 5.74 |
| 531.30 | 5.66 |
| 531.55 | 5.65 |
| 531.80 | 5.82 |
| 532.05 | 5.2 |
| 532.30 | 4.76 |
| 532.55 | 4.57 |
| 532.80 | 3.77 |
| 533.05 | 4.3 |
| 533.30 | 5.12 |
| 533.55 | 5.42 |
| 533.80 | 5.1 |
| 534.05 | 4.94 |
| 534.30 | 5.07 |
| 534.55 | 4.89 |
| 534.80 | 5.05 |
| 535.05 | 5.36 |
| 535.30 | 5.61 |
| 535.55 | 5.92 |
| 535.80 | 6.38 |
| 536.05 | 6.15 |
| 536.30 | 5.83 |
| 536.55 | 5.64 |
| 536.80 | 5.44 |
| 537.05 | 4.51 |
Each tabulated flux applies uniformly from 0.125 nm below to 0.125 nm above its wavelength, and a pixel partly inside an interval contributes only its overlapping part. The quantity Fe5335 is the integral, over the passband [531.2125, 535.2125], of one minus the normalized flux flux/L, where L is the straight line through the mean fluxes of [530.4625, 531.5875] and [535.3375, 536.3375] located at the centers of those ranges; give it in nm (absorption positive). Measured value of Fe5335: 0.54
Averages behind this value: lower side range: 5.64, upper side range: 6.05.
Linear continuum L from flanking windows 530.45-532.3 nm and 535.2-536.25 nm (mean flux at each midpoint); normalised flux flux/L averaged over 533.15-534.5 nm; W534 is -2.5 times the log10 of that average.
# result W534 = 0.141 mag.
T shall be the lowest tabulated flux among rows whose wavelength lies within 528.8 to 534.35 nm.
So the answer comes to 3.77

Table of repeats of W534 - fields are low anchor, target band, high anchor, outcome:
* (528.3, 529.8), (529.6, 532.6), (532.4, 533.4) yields -0.110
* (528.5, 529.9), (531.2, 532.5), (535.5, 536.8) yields 0.019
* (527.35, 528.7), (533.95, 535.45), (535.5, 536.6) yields 0.134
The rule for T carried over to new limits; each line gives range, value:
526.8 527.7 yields 3.49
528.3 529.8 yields 4.23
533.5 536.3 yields 4.89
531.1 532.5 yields 4.76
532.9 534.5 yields 4.3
